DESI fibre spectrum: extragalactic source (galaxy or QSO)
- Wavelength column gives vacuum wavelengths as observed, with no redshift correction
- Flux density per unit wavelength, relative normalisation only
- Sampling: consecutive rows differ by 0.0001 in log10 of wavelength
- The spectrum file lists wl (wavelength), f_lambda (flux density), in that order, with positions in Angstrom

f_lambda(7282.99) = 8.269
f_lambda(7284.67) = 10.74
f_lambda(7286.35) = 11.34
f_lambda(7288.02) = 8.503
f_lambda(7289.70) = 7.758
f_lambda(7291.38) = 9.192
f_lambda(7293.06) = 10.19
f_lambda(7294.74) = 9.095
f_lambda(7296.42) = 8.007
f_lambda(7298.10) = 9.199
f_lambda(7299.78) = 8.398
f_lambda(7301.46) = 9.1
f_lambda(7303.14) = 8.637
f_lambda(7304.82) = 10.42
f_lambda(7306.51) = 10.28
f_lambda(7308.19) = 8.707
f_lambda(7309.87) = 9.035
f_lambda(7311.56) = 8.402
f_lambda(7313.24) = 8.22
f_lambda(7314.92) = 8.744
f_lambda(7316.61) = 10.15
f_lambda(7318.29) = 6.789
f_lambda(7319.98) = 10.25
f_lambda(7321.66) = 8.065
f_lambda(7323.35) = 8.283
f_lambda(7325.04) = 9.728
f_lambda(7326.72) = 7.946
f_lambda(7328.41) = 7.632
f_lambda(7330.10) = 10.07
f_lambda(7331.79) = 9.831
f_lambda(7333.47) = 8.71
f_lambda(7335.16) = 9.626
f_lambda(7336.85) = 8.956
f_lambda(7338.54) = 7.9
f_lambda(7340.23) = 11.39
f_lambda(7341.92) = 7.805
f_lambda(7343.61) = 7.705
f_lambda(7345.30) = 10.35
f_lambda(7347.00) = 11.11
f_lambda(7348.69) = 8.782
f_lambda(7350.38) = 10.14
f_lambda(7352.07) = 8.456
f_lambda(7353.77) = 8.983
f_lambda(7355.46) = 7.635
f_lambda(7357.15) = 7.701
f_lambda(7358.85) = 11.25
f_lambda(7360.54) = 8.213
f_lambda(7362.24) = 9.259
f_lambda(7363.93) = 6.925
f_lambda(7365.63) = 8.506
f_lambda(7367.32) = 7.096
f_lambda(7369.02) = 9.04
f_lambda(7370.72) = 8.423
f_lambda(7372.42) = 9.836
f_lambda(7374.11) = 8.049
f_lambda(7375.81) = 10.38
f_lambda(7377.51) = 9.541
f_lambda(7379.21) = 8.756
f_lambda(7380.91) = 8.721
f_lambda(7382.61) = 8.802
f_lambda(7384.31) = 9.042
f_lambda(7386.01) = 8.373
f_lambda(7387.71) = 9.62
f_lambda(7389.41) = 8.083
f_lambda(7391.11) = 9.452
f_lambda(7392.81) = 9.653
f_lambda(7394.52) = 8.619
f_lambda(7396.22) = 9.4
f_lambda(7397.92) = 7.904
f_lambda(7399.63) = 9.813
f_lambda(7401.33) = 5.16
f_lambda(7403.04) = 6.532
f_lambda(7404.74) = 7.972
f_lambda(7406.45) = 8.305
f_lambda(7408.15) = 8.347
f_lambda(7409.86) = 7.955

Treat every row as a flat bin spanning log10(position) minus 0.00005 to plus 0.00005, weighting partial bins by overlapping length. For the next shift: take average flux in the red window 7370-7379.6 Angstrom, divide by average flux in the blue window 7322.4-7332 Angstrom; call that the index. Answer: 1.04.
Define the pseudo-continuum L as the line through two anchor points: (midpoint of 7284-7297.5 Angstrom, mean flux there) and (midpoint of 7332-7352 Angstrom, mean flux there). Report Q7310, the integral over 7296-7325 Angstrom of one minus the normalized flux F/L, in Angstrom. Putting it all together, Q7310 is 1.31 Angstrom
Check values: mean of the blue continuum 9.33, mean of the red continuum 9.3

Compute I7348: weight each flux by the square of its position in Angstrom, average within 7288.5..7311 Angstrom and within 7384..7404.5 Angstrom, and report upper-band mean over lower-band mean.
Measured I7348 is 0.96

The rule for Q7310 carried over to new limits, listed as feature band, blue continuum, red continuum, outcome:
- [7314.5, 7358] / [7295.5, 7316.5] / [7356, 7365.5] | -0.87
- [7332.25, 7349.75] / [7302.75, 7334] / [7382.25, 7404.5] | -0.90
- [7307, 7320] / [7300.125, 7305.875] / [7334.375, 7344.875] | 0.68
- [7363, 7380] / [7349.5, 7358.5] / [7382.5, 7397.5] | 0.38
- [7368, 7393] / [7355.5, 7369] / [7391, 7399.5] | -0.77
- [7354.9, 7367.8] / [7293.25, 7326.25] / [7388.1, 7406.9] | 0.28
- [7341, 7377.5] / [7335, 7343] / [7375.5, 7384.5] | 0.95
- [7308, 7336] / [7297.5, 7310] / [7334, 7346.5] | 1.07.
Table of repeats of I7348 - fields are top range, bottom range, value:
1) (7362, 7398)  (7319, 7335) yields 1.00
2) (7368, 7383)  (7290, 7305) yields 1.02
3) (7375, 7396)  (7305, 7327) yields 1.04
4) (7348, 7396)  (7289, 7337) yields 1.00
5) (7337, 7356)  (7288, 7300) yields 1.05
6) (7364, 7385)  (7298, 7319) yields 1.00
